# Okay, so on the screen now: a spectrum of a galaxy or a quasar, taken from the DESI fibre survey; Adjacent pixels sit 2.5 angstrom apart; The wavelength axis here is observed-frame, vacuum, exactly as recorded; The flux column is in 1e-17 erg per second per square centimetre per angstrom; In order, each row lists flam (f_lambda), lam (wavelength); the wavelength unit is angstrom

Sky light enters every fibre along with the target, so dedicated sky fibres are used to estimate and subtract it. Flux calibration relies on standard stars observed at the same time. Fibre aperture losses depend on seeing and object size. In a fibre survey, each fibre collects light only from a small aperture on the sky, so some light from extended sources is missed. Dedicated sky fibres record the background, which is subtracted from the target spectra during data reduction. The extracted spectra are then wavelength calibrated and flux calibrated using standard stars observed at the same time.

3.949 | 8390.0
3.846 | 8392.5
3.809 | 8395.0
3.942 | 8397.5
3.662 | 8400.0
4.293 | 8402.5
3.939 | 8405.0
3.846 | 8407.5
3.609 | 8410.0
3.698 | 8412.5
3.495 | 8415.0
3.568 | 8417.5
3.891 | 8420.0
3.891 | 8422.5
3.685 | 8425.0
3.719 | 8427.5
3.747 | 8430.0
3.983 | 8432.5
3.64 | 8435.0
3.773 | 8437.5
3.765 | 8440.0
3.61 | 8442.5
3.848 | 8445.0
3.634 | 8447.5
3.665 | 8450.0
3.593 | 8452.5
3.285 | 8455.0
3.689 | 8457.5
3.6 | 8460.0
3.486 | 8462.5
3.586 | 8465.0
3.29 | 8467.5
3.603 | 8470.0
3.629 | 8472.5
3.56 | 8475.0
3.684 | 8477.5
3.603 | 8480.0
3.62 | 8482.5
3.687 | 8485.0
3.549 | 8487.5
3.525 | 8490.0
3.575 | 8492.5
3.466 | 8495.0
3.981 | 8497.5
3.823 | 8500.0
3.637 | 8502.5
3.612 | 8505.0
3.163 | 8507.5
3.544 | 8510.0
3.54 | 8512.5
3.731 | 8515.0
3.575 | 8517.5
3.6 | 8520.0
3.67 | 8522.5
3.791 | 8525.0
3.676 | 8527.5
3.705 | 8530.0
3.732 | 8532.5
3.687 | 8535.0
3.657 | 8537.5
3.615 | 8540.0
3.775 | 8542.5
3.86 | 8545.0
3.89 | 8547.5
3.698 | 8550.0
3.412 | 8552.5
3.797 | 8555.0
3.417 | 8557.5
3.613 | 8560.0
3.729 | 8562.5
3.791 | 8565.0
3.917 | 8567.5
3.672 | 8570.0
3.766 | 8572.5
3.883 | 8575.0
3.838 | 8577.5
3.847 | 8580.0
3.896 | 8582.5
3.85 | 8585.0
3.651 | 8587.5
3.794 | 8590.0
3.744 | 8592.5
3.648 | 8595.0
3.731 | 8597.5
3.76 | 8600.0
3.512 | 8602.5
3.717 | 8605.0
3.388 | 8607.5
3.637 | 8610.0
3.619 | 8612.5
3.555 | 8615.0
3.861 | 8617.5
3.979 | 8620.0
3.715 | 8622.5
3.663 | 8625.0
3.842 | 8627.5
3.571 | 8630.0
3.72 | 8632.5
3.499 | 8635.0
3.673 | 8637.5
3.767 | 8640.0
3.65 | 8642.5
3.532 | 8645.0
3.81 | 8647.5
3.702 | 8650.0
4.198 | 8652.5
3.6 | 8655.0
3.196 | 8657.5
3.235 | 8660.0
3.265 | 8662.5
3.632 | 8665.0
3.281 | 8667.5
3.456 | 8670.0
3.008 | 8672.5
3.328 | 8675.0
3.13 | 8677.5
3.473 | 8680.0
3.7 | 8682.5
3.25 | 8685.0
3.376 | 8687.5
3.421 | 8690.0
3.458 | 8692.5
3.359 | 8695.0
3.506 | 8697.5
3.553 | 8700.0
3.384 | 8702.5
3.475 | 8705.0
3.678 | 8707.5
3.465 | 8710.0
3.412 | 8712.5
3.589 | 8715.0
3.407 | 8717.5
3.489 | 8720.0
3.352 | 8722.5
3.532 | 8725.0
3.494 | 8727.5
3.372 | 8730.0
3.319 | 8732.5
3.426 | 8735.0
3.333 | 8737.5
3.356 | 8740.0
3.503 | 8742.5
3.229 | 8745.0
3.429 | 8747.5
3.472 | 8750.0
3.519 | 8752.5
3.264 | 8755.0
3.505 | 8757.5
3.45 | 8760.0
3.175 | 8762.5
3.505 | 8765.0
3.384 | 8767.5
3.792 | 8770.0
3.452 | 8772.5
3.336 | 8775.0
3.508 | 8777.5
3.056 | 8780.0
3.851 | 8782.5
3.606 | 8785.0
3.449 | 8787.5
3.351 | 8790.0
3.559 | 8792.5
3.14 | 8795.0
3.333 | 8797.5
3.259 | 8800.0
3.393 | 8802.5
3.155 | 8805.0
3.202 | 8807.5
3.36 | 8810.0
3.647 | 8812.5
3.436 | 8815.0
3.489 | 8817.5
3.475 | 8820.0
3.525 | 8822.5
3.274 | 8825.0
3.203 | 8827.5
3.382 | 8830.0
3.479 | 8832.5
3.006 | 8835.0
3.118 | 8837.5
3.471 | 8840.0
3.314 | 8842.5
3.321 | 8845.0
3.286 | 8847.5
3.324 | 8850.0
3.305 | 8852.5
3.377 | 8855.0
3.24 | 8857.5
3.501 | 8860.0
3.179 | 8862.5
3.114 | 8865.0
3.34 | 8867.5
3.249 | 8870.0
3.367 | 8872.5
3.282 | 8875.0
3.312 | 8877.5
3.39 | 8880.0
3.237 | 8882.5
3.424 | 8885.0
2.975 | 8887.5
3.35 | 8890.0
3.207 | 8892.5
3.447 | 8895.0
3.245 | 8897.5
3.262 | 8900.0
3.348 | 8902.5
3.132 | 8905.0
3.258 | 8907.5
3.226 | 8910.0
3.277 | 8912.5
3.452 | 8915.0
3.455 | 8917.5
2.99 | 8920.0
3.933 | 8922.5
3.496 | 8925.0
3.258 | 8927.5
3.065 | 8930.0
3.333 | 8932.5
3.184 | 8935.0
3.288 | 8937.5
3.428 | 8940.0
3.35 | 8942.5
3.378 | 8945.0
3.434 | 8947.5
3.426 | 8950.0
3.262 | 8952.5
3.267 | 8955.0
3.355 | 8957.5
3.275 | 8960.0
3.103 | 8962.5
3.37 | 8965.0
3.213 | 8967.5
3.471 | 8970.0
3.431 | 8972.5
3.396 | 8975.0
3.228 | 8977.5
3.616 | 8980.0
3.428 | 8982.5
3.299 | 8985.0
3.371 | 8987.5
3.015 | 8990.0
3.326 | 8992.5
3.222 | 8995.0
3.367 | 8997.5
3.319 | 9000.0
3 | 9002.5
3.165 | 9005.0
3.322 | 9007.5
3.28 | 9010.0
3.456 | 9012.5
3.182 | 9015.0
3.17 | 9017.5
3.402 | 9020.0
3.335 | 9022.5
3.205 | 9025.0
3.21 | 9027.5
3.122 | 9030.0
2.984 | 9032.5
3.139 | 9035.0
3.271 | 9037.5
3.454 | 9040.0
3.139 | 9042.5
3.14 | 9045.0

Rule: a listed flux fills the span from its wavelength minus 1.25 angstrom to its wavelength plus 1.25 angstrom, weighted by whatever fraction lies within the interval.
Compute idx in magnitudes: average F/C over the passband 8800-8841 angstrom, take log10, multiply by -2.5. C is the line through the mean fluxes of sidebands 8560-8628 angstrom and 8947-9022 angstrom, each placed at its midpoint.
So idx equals 0.04 mag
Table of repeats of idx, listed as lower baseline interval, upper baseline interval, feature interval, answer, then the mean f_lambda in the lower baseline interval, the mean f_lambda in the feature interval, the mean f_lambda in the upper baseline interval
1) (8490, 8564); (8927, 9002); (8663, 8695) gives 0.05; 3.65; 3.37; 3.31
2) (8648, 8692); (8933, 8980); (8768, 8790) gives -0.03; 3.43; 3.49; 3.33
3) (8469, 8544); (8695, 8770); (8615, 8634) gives -0.06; 3.63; 3.75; 3.44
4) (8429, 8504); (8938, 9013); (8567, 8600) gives -0.06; 3.64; 3.78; 3.32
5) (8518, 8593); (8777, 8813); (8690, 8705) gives 0.02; 3.73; 3.45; 3.38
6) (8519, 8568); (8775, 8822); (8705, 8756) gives 0.02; 3.7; 3.43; 3.4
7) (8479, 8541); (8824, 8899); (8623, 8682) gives -0.01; 3.63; 3.54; 3.29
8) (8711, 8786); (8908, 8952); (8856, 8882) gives 0.03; 3.44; 3.3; 3.35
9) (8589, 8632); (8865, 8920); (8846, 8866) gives 0.01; 3.69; 3.29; 3.29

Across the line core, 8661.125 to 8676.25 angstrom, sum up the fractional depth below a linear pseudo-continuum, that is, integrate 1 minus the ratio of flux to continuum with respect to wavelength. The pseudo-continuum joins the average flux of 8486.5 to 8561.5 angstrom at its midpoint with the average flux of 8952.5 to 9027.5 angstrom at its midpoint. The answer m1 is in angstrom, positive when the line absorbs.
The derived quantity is 0.9 angstrom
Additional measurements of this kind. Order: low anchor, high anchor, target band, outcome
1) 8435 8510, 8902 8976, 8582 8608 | -1.3 angstrom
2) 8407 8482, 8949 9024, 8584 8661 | -2.9 angstrom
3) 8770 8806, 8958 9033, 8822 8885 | 1.2 angstrom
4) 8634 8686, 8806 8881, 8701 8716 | -0.2 angstrom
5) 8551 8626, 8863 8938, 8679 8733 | 1.5 angstrom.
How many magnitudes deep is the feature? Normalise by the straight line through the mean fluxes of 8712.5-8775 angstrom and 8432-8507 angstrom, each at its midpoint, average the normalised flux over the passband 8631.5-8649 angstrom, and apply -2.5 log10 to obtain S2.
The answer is -0.05 mag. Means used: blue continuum 3.63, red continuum 3.43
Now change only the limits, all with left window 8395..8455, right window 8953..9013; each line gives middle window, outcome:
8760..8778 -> 0.01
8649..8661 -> -0.01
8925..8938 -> 0.03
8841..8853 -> 0.03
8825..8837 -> 0.05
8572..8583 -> -0.06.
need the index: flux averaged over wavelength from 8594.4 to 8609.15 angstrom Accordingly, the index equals 3.63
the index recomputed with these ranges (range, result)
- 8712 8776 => 3.43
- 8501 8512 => 3.5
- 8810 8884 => 3.33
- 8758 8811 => 3.4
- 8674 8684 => 3.41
